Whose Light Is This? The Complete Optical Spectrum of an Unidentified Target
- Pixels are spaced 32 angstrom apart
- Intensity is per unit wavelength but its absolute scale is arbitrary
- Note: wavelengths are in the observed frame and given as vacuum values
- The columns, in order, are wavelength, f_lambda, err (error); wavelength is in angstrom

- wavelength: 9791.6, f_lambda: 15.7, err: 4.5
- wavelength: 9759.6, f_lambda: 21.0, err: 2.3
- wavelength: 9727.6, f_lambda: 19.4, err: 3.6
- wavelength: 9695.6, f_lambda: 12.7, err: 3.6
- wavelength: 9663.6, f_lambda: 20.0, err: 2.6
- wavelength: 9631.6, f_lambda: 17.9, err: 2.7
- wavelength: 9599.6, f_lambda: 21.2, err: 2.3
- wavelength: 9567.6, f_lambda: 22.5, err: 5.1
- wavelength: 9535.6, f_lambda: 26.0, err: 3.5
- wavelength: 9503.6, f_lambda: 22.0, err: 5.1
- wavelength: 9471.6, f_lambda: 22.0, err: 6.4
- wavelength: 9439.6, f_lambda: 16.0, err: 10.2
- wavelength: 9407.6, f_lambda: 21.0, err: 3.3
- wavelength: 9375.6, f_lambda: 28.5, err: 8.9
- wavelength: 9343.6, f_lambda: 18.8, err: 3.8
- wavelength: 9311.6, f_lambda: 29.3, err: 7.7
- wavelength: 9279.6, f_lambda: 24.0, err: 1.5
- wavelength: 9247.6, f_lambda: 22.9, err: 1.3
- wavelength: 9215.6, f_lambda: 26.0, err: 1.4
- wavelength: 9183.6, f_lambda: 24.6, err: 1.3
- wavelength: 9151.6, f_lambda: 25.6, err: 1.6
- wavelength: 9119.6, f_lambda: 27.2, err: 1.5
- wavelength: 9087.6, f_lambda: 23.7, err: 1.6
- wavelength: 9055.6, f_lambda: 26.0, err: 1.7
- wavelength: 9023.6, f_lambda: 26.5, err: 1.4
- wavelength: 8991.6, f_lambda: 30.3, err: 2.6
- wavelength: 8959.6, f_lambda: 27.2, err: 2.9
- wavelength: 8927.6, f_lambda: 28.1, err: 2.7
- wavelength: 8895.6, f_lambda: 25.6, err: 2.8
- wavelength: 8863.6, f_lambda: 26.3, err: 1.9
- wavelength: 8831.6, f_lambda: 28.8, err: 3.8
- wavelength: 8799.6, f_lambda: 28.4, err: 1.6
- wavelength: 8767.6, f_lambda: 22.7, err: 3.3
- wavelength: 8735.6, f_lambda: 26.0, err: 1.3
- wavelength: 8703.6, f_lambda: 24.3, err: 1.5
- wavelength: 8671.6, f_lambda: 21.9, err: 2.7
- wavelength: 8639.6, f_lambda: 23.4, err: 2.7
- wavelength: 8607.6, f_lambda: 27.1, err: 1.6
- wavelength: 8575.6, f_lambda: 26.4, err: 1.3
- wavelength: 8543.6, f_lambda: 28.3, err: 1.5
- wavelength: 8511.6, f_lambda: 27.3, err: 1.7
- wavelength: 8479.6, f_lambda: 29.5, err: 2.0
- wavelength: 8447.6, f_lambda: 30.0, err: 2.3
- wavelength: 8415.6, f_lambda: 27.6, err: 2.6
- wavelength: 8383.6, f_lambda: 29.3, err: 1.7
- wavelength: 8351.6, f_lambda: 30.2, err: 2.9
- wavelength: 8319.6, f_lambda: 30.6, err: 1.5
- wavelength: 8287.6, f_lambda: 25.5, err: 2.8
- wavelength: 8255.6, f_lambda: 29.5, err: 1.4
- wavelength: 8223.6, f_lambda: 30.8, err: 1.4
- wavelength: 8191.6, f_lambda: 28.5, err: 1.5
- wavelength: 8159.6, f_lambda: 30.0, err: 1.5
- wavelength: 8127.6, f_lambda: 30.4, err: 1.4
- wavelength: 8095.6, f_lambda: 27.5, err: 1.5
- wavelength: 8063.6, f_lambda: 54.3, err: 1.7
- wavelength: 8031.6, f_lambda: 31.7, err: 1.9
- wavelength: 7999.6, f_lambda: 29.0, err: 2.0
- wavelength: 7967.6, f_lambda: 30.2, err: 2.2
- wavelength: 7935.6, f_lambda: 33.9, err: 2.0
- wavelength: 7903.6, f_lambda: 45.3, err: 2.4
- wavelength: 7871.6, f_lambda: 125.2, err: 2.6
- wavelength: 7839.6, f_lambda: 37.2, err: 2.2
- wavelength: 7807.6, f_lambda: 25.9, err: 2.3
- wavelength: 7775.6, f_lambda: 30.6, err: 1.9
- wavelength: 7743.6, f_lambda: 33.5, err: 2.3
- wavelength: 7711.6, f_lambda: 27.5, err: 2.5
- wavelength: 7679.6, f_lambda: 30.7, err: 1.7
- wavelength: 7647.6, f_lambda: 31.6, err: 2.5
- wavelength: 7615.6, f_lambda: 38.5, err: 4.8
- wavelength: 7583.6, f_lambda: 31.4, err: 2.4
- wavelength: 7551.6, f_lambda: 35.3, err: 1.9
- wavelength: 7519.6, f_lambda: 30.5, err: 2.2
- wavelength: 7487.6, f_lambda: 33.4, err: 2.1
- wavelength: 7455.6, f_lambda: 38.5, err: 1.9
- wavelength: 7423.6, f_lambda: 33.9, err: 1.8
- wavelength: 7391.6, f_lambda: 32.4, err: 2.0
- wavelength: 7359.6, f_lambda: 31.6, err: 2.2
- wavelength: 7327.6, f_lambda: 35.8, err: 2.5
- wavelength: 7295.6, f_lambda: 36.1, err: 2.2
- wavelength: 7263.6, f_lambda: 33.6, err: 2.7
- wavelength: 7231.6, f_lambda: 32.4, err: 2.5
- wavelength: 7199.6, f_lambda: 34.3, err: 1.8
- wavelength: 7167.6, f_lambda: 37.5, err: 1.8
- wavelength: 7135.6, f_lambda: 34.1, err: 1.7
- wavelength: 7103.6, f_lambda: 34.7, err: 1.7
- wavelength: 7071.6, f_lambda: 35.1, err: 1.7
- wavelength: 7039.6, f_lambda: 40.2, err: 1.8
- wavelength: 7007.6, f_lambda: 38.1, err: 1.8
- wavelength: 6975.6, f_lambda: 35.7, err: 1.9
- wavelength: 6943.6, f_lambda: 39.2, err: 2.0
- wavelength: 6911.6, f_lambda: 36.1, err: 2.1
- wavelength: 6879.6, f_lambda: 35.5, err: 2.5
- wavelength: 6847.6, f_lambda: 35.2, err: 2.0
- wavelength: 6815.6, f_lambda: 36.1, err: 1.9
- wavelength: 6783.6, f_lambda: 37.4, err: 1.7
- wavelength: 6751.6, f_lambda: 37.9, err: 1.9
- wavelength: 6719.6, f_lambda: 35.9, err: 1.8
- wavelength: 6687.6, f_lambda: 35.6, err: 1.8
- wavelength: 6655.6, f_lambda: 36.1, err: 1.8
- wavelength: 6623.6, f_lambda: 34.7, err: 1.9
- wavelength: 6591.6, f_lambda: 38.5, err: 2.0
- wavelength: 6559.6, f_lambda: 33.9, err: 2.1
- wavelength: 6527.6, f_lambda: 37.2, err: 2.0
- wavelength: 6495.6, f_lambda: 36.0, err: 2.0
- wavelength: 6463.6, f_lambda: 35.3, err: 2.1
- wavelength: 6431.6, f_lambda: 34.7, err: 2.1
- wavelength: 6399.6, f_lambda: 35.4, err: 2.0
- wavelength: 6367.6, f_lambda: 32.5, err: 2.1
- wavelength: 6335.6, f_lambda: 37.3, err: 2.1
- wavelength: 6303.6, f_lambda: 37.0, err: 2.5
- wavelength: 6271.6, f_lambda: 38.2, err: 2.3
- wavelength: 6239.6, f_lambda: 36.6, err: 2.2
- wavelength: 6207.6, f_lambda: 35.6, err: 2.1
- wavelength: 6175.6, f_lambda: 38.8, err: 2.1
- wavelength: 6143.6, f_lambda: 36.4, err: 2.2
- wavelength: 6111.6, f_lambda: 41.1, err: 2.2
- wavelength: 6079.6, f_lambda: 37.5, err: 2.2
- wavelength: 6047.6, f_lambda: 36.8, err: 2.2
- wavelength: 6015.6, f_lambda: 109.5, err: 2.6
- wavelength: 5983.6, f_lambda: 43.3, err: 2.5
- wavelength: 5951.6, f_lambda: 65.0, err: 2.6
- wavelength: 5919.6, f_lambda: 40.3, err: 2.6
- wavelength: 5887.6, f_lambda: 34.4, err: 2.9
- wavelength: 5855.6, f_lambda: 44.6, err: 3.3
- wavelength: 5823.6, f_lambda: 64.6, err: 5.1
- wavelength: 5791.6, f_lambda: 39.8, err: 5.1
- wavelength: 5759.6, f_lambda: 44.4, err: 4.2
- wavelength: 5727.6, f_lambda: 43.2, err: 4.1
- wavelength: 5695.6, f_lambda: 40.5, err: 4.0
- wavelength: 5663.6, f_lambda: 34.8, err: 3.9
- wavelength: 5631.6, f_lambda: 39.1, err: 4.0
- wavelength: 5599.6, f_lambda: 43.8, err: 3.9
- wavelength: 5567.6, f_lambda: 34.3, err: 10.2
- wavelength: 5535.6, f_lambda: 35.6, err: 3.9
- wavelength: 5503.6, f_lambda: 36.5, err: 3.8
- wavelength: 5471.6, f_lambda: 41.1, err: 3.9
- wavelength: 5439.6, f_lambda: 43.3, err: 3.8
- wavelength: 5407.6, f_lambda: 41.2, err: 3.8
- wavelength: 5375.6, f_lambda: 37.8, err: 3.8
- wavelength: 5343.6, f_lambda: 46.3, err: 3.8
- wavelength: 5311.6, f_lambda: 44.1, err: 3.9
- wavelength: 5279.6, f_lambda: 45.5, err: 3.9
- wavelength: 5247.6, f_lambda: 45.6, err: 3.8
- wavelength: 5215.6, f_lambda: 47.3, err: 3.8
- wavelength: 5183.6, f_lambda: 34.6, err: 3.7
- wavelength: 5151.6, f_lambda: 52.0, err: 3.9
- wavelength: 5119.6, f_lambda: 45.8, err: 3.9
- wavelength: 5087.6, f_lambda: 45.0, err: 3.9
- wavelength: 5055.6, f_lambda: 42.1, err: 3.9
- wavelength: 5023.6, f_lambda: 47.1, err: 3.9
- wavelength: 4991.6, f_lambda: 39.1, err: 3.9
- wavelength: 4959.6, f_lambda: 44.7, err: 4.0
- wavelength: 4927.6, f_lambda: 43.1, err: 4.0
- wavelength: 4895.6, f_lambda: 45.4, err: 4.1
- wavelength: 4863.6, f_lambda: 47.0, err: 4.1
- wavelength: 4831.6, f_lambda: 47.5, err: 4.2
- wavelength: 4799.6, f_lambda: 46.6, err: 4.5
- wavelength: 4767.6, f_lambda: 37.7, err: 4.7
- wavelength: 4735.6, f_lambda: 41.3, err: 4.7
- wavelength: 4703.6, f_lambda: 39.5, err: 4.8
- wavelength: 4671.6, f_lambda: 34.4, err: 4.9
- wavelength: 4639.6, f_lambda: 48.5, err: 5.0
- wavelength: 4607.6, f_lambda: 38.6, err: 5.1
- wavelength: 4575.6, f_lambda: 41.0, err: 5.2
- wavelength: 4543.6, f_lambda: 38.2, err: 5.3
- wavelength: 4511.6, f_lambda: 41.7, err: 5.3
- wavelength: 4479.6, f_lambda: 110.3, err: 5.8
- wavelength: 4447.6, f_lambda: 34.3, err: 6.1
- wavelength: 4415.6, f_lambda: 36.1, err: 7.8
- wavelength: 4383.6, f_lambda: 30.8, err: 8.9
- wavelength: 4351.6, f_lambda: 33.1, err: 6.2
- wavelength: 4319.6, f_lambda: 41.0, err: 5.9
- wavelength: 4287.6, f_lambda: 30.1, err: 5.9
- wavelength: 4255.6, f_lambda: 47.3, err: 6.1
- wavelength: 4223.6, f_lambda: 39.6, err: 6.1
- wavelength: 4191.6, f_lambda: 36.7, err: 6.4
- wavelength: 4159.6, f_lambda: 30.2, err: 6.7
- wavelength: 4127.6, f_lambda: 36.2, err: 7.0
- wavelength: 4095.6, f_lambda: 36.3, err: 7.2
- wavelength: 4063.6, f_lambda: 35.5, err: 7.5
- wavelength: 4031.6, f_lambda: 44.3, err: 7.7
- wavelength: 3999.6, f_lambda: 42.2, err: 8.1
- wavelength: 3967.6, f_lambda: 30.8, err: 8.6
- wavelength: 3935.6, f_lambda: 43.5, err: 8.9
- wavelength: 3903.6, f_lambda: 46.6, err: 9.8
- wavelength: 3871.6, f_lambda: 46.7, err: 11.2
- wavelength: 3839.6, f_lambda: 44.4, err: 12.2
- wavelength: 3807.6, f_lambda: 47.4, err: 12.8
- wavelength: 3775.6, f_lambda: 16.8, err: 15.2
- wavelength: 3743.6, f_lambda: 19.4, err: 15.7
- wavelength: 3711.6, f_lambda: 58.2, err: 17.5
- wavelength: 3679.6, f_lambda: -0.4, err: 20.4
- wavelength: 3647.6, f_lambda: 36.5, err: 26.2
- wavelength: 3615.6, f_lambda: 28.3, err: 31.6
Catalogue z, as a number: 0.198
